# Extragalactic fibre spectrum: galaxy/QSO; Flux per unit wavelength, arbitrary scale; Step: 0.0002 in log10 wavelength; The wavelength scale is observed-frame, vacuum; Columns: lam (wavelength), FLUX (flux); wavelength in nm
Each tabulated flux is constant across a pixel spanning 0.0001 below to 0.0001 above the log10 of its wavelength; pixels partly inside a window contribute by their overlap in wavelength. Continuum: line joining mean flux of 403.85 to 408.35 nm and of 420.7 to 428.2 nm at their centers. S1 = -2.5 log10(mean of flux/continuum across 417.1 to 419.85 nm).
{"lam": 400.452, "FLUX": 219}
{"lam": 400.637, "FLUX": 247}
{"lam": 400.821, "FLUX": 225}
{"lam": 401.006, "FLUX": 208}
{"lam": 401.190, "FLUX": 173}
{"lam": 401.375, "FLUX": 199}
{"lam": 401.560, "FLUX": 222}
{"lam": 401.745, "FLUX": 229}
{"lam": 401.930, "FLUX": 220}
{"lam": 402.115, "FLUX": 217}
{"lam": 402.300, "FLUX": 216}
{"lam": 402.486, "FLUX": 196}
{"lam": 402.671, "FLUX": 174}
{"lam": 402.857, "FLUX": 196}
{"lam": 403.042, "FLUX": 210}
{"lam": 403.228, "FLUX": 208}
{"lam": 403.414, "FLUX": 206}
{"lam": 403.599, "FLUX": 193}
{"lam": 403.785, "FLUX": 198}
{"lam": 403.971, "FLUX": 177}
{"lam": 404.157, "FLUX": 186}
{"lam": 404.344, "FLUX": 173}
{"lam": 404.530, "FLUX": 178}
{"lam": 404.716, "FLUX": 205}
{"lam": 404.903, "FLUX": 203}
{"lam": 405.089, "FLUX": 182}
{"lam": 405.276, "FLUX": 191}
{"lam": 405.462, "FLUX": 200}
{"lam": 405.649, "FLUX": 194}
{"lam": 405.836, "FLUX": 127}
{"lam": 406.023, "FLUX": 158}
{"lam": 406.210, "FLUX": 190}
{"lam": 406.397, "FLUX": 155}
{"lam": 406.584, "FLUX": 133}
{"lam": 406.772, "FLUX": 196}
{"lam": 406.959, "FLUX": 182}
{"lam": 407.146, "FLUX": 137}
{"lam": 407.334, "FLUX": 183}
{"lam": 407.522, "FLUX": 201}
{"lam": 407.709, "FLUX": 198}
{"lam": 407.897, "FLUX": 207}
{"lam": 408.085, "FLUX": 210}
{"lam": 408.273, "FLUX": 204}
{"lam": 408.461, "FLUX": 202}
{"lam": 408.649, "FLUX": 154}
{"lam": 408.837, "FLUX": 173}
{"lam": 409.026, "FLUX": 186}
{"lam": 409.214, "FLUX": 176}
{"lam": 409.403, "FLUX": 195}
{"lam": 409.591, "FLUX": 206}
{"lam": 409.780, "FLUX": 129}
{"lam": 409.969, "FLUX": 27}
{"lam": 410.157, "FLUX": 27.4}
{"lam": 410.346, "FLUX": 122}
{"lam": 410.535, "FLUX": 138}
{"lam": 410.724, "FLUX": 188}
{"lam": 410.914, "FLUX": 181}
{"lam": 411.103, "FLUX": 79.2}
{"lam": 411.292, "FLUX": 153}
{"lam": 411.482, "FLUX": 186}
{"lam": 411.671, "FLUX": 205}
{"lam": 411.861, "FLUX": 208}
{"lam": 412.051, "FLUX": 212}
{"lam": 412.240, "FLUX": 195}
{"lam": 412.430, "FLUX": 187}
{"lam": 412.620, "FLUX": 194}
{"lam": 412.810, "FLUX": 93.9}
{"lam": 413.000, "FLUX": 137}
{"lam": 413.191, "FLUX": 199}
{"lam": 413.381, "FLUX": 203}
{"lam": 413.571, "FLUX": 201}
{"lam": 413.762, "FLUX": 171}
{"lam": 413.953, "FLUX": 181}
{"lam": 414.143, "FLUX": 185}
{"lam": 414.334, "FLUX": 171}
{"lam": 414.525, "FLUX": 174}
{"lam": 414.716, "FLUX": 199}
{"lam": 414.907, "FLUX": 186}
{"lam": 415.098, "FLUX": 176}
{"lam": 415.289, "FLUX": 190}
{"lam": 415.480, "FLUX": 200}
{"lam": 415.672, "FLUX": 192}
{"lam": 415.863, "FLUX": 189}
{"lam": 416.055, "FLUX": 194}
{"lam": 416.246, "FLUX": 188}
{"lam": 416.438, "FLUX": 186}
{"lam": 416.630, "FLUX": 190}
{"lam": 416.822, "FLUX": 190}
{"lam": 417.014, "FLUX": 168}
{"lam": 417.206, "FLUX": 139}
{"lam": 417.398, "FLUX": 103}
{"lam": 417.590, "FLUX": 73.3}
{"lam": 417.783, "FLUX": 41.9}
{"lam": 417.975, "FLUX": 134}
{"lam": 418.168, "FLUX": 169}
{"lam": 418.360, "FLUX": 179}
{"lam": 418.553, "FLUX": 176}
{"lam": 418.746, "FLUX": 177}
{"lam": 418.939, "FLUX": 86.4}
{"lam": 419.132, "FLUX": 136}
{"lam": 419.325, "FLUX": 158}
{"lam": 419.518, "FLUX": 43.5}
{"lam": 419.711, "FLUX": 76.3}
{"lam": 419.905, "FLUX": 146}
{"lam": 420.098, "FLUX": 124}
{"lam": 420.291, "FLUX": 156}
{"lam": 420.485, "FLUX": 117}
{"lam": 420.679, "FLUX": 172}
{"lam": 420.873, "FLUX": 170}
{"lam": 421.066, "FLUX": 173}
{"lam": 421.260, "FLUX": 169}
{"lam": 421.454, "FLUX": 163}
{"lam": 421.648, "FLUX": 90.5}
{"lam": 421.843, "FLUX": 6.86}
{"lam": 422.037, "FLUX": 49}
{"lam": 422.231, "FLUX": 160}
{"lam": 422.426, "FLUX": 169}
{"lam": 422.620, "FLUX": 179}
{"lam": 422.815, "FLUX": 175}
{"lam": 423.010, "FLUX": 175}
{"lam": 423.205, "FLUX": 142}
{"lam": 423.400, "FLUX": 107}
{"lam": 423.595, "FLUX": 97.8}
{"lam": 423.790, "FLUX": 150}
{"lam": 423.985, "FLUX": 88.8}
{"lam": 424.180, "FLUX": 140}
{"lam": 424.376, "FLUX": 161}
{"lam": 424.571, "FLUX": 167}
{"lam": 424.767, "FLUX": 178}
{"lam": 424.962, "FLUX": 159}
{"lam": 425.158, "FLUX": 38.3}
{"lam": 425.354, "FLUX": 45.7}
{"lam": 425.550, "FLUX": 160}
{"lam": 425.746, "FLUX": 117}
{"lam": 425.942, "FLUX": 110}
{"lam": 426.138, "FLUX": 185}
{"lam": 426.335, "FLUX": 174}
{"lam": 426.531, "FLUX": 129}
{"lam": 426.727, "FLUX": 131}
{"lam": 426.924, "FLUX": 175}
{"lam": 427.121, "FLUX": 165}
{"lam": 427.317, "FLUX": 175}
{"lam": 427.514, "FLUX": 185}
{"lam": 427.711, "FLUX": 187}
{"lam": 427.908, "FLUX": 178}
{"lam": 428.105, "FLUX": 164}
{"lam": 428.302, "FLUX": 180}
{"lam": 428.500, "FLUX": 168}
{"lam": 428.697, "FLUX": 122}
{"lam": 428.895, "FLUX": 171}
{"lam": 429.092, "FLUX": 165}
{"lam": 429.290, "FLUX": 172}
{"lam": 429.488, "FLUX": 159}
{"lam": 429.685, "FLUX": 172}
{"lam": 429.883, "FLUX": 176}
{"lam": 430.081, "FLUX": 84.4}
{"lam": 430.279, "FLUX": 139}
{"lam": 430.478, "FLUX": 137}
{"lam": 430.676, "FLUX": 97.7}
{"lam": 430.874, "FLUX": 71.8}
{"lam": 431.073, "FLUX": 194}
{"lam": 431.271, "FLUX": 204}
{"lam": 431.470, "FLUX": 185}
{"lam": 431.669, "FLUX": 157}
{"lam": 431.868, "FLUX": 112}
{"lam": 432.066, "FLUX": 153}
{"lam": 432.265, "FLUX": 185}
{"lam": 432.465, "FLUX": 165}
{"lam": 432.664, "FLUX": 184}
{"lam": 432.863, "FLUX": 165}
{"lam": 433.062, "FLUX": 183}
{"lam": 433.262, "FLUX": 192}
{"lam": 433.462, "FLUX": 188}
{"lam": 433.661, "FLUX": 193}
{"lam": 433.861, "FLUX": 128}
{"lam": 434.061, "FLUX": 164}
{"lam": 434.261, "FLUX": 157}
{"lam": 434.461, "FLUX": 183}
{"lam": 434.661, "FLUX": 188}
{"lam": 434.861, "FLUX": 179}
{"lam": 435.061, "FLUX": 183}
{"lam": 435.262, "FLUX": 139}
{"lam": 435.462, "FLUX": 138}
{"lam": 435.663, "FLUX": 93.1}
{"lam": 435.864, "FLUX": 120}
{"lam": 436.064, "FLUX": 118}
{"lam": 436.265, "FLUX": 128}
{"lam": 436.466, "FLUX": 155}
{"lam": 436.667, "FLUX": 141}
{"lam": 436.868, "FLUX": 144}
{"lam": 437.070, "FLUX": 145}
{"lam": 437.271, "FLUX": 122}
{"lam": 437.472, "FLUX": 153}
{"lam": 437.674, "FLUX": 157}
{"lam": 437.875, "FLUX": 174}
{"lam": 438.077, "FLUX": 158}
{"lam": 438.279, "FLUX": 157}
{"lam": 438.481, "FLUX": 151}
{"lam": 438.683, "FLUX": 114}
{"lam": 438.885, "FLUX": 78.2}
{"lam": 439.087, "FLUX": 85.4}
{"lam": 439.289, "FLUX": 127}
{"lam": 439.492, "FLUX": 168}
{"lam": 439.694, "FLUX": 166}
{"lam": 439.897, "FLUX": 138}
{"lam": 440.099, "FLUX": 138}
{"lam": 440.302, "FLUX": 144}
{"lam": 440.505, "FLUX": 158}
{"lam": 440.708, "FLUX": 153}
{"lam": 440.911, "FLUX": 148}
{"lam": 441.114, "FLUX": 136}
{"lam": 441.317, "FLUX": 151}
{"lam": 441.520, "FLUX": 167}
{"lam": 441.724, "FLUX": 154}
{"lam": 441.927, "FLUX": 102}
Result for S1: 0.266 mag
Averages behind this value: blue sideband 182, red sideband 142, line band 121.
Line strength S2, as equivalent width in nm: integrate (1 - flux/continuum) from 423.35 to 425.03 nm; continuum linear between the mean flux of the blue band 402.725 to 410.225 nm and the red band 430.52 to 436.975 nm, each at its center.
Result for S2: 0.245 nm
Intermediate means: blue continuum 177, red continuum 156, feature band 139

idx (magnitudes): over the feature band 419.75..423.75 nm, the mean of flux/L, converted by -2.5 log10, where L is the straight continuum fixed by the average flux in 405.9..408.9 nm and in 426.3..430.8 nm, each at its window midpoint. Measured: 0.199 mag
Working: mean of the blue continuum 180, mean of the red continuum 156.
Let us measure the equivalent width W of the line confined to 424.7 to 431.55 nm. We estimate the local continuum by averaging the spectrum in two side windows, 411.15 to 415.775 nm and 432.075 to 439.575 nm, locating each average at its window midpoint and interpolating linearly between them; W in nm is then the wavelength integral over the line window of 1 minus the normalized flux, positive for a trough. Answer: 0.50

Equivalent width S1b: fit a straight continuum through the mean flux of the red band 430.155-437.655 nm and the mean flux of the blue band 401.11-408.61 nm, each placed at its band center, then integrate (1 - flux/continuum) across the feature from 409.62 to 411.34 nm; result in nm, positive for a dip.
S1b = 0.607 nm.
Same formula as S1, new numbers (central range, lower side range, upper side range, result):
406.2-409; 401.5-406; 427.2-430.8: 0.045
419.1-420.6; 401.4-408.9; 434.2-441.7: 0.379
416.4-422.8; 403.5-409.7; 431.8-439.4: 0.237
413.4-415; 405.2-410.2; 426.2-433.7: -0.107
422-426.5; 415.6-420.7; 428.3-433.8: 0.106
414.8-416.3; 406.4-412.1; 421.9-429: -0.198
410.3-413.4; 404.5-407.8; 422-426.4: -0.027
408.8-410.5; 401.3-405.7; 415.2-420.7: 0.284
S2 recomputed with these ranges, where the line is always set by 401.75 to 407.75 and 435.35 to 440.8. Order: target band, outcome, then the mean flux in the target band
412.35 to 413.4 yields 0.05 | 166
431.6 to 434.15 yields -0.37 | 167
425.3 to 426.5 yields 0.16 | 135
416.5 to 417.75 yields 0.22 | 140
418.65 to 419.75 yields 0.34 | 115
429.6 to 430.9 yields 0.19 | 128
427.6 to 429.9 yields -0.24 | 168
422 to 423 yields 0.04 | 155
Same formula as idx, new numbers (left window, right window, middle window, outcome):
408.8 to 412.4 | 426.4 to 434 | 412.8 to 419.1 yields -0.05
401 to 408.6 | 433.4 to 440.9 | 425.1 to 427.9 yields 0.12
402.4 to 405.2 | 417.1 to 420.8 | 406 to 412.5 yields 0.00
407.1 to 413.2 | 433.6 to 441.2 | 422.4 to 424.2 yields 0.11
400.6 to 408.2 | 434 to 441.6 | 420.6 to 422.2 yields 0.32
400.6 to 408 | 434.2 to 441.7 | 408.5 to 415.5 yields 0.08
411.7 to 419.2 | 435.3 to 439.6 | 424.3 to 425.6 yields 0.20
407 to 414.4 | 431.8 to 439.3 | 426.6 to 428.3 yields -0.09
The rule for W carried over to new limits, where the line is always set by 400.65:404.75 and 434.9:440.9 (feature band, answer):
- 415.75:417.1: -0.07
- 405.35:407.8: 0.26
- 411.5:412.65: -0.09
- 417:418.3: 0.43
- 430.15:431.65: 0.06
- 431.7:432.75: -0.07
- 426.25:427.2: 0.03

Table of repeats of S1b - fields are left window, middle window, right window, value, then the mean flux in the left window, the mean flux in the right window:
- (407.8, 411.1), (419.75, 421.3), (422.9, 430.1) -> 0.017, 158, 148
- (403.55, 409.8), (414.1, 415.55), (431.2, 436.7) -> -0.076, 182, 160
